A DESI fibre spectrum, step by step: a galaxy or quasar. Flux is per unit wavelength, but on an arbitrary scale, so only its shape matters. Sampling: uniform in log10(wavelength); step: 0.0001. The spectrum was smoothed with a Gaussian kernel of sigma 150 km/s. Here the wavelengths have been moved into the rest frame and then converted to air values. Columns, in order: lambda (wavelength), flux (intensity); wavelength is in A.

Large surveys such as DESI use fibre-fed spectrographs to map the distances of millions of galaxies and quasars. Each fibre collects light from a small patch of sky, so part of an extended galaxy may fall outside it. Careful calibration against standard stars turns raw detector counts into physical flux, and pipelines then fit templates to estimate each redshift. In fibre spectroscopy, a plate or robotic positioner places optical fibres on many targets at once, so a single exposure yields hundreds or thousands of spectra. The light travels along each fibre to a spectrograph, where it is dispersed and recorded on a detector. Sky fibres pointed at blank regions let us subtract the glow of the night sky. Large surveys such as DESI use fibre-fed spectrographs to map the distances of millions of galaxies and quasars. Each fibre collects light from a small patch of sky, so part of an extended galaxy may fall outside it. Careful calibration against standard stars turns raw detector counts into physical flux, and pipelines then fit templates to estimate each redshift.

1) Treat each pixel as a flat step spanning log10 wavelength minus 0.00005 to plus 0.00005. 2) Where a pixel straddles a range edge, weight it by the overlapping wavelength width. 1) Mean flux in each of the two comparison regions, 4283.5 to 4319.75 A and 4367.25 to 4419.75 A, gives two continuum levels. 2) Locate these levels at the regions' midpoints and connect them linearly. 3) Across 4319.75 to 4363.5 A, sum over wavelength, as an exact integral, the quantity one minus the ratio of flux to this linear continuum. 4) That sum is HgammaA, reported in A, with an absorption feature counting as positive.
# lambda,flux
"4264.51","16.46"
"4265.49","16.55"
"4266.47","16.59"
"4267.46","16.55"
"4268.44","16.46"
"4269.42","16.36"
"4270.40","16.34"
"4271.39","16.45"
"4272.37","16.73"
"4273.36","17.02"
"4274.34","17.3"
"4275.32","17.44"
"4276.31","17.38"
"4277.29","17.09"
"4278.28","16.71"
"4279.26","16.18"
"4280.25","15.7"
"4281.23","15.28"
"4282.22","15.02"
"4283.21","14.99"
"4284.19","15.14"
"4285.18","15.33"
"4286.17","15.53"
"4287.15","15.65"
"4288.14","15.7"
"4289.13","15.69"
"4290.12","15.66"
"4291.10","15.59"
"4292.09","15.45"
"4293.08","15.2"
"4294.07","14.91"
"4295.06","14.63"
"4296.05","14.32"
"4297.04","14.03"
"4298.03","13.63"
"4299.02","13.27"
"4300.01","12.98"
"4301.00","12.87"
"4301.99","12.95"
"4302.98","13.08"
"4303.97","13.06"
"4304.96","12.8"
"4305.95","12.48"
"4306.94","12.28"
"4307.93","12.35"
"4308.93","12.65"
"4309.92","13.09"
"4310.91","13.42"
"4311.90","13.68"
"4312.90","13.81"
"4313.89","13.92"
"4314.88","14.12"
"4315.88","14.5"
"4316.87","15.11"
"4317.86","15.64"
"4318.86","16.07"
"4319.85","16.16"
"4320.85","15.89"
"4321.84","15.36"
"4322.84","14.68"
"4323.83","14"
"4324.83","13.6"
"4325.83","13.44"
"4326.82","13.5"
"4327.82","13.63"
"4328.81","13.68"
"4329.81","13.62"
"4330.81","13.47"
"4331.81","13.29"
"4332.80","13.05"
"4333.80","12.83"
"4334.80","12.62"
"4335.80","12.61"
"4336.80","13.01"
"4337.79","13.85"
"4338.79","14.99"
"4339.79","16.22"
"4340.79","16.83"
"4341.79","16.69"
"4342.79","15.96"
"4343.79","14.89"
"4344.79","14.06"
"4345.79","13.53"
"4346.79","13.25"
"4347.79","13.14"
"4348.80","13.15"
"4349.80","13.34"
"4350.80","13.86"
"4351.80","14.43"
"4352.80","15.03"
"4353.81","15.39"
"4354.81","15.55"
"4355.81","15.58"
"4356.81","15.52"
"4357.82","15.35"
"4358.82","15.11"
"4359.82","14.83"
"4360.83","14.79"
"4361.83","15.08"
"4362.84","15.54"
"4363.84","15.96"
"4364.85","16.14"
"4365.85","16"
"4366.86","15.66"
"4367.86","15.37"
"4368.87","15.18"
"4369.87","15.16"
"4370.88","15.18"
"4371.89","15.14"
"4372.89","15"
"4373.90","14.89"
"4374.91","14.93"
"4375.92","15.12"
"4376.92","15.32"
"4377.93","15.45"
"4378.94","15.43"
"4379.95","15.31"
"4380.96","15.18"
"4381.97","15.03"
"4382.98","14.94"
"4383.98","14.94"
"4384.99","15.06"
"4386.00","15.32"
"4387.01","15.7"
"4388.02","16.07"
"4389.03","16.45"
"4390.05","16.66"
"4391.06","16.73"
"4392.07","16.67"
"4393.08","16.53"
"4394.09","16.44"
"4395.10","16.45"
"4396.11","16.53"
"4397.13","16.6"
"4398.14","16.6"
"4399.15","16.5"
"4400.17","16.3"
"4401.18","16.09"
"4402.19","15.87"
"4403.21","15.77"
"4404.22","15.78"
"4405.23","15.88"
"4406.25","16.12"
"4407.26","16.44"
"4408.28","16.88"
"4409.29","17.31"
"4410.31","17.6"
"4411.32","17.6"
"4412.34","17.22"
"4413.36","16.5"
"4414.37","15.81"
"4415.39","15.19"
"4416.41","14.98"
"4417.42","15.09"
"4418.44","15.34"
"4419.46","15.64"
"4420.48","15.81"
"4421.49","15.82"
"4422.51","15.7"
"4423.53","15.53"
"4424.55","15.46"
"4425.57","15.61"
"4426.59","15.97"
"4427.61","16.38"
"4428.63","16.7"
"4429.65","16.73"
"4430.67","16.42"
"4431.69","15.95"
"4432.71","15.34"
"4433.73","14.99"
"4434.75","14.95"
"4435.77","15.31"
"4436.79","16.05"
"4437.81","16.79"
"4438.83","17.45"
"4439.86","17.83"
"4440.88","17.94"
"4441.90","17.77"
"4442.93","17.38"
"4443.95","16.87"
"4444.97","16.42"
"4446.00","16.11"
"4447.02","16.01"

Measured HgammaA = 1.5 A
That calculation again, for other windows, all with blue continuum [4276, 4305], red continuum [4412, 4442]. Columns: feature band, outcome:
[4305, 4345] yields 2.8 A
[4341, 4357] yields 0.8 A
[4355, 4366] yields 0.0 A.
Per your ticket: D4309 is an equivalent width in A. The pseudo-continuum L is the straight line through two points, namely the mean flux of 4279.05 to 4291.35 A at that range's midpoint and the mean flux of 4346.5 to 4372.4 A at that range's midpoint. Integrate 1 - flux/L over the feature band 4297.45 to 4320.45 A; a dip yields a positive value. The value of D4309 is 2.5 A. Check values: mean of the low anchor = 15.5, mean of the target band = 13.7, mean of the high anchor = 15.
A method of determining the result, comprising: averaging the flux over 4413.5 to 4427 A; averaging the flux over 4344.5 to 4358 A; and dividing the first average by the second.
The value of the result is 1.1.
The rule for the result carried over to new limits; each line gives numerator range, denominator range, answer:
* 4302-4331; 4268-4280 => 0.83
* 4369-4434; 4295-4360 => 1.13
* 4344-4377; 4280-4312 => 1.05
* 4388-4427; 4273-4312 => 1.10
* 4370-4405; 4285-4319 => 1.12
